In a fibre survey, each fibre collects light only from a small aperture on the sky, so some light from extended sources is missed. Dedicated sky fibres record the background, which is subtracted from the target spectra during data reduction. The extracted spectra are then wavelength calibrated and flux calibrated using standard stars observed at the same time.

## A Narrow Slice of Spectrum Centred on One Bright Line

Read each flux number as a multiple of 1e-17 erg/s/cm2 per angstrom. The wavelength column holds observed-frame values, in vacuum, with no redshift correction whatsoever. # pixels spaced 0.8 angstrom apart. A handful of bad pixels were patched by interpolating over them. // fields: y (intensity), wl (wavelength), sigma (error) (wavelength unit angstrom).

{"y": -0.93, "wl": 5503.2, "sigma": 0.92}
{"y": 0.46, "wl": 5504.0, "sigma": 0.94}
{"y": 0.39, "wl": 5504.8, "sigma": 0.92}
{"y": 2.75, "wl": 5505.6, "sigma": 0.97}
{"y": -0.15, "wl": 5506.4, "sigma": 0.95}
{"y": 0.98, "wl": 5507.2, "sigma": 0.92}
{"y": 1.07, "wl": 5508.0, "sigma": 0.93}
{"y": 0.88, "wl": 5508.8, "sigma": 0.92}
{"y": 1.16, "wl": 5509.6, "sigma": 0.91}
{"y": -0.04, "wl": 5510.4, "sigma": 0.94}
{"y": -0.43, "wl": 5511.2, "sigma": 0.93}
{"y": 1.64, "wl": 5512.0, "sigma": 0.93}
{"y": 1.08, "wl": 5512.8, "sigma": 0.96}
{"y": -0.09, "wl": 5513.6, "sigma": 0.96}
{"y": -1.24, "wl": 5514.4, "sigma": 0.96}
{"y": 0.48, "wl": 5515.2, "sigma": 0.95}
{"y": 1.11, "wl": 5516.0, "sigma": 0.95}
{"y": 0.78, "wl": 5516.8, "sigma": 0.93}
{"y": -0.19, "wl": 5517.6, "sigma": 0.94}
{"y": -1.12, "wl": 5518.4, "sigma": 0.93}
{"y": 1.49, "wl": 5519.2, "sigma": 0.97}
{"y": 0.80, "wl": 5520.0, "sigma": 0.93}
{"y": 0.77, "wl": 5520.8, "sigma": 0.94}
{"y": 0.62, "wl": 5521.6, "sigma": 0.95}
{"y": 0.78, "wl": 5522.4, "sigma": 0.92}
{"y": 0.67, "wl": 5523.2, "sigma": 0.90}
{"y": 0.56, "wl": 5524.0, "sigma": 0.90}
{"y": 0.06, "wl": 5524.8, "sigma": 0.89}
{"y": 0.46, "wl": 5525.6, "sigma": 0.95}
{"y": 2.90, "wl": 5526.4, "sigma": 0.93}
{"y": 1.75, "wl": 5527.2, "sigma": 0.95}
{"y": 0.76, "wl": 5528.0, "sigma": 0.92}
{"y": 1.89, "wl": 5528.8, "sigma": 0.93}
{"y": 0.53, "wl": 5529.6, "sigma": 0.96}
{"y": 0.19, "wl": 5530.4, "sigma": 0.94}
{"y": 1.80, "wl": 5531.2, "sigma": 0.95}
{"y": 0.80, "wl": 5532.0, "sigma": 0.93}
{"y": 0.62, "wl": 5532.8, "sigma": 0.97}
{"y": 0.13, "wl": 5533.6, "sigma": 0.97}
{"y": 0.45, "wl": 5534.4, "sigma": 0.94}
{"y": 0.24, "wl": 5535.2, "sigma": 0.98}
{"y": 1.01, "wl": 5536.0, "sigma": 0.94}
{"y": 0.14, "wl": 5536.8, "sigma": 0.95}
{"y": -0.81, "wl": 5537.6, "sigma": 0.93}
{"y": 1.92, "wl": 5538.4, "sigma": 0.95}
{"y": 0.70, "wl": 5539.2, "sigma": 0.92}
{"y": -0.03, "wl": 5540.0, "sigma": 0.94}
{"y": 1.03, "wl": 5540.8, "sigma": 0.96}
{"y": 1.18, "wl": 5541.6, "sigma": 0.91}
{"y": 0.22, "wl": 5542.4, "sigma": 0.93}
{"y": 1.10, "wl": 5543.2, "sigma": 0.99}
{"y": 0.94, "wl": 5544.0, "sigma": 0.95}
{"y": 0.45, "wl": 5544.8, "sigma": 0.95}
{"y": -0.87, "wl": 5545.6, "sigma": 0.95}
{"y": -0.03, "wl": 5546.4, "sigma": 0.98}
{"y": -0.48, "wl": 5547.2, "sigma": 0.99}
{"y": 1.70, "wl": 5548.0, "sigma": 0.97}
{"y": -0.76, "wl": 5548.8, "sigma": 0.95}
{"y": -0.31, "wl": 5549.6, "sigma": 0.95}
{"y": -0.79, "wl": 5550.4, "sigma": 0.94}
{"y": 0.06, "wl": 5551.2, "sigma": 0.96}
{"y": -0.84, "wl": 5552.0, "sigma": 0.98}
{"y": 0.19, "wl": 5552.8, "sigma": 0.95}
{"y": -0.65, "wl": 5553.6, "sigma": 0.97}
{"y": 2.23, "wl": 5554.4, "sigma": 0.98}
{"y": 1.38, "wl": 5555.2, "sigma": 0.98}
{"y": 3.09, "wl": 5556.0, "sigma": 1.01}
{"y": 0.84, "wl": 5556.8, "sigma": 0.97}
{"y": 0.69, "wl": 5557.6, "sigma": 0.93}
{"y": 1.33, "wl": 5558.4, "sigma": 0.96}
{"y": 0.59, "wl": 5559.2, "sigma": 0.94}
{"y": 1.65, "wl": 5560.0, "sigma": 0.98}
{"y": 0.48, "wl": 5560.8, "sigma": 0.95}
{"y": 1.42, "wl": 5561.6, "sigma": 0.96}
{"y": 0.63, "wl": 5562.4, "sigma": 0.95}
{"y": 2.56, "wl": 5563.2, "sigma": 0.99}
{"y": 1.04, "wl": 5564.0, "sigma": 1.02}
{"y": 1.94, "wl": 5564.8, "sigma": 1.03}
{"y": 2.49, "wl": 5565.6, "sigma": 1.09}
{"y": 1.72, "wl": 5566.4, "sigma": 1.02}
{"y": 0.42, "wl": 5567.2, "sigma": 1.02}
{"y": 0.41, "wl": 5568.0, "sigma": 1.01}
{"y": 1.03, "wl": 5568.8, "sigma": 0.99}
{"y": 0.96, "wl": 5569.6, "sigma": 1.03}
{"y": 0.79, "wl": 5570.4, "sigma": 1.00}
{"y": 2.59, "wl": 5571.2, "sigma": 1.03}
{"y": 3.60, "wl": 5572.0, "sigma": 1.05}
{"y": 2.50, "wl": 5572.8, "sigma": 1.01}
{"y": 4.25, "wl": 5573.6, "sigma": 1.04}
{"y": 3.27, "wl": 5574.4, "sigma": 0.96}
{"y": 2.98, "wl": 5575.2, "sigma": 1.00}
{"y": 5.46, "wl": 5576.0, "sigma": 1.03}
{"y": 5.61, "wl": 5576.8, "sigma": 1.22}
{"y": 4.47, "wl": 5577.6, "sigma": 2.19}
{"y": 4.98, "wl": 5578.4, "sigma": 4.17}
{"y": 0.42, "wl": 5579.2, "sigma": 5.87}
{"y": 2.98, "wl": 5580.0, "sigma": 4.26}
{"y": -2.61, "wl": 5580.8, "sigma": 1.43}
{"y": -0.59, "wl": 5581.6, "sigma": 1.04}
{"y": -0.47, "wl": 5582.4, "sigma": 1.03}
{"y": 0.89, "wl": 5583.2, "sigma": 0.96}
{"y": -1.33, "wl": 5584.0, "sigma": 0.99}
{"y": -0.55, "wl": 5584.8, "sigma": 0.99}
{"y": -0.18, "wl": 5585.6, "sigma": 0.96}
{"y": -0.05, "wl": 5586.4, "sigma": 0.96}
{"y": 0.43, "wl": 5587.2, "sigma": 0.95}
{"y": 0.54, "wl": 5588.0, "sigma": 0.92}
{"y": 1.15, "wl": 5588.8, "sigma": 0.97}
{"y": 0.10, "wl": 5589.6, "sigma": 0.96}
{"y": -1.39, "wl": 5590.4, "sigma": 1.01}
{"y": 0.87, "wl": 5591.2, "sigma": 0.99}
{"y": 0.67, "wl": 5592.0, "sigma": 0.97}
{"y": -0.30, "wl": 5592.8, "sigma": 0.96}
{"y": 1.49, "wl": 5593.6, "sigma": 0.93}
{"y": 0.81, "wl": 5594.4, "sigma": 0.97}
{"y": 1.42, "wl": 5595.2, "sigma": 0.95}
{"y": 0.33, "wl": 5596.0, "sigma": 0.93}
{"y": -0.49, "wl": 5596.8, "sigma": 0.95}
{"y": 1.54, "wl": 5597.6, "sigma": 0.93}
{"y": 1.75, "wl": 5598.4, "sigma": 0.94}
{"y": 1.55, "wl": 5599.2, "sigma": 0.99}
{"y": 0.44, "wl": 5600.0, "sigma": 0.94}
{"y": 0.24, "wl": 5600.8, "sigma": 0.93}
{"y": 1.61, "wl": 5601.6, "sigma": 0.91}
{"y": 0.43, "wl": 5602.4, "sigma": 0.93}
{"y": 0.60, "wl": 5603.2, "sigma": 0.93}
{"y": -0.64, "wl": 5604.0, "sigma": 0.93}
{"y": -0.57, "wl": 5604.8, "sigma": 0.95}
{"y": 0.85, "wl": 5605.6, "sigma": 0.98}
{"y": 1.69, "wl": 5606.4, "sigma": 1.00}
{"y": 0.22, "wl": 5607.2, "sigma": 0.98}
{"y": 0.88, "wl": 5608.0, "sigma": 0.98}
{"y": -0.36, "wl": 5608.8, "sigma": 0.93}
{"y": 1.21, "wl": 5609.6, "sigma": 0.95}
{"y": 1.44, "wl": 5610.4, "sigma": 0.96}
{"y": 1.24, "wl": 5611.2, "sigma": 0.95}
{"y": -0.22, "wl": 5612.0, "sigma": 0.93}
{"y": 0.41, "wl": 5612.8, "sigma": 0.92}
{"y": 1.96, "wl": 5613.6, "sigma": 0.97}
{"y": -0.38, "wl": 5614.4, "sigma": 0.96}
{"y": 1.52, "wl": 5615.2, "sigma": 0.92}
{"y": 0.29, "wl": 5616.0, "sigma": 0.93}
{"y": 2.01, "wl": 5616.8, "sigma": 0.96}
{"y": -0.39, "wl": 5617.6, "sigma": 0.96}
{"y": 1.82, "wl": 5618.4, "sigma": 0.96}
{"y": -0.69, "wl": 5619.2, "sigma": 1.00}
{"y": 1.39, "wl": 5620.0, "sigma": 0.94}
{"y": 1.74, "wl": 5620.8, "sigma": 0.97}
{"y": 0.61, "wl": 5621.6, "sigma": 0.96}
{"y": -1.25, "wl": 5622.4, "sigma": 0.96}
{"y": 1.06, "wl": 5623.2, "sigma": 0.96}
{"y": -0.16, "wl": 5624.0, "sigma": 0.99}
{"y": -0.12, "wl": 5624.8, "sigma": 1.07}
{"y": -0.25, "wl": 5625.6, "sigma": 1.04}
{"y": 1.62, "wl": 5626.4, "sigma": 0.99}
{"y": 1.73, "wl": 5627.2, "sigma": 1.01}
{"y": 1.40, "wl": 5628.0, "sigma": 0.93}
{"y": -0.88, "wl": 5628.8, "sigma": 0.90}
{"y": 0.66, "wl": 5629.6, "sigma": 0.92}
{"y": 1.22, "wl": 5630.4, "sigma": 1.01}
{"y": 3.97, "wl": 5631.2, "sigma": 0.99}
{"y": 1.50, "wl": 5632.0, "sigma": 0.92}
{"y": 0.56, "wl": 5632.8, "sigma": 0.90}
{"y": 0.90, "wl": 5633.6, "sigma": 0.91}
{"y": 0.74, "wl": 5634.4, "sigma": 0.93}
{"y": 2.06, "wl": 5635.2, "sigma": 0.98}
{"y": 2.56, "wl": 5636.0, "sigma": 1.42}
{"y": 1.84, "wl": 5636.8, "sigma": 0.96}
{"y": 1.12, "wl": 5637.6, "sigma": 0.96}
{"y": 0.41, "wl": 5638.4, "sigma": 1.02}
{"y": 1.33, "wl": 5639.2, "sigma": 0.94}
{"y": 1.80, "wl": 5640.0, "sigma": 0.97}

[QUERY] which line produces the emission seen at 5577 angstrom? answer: [O II] 3727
